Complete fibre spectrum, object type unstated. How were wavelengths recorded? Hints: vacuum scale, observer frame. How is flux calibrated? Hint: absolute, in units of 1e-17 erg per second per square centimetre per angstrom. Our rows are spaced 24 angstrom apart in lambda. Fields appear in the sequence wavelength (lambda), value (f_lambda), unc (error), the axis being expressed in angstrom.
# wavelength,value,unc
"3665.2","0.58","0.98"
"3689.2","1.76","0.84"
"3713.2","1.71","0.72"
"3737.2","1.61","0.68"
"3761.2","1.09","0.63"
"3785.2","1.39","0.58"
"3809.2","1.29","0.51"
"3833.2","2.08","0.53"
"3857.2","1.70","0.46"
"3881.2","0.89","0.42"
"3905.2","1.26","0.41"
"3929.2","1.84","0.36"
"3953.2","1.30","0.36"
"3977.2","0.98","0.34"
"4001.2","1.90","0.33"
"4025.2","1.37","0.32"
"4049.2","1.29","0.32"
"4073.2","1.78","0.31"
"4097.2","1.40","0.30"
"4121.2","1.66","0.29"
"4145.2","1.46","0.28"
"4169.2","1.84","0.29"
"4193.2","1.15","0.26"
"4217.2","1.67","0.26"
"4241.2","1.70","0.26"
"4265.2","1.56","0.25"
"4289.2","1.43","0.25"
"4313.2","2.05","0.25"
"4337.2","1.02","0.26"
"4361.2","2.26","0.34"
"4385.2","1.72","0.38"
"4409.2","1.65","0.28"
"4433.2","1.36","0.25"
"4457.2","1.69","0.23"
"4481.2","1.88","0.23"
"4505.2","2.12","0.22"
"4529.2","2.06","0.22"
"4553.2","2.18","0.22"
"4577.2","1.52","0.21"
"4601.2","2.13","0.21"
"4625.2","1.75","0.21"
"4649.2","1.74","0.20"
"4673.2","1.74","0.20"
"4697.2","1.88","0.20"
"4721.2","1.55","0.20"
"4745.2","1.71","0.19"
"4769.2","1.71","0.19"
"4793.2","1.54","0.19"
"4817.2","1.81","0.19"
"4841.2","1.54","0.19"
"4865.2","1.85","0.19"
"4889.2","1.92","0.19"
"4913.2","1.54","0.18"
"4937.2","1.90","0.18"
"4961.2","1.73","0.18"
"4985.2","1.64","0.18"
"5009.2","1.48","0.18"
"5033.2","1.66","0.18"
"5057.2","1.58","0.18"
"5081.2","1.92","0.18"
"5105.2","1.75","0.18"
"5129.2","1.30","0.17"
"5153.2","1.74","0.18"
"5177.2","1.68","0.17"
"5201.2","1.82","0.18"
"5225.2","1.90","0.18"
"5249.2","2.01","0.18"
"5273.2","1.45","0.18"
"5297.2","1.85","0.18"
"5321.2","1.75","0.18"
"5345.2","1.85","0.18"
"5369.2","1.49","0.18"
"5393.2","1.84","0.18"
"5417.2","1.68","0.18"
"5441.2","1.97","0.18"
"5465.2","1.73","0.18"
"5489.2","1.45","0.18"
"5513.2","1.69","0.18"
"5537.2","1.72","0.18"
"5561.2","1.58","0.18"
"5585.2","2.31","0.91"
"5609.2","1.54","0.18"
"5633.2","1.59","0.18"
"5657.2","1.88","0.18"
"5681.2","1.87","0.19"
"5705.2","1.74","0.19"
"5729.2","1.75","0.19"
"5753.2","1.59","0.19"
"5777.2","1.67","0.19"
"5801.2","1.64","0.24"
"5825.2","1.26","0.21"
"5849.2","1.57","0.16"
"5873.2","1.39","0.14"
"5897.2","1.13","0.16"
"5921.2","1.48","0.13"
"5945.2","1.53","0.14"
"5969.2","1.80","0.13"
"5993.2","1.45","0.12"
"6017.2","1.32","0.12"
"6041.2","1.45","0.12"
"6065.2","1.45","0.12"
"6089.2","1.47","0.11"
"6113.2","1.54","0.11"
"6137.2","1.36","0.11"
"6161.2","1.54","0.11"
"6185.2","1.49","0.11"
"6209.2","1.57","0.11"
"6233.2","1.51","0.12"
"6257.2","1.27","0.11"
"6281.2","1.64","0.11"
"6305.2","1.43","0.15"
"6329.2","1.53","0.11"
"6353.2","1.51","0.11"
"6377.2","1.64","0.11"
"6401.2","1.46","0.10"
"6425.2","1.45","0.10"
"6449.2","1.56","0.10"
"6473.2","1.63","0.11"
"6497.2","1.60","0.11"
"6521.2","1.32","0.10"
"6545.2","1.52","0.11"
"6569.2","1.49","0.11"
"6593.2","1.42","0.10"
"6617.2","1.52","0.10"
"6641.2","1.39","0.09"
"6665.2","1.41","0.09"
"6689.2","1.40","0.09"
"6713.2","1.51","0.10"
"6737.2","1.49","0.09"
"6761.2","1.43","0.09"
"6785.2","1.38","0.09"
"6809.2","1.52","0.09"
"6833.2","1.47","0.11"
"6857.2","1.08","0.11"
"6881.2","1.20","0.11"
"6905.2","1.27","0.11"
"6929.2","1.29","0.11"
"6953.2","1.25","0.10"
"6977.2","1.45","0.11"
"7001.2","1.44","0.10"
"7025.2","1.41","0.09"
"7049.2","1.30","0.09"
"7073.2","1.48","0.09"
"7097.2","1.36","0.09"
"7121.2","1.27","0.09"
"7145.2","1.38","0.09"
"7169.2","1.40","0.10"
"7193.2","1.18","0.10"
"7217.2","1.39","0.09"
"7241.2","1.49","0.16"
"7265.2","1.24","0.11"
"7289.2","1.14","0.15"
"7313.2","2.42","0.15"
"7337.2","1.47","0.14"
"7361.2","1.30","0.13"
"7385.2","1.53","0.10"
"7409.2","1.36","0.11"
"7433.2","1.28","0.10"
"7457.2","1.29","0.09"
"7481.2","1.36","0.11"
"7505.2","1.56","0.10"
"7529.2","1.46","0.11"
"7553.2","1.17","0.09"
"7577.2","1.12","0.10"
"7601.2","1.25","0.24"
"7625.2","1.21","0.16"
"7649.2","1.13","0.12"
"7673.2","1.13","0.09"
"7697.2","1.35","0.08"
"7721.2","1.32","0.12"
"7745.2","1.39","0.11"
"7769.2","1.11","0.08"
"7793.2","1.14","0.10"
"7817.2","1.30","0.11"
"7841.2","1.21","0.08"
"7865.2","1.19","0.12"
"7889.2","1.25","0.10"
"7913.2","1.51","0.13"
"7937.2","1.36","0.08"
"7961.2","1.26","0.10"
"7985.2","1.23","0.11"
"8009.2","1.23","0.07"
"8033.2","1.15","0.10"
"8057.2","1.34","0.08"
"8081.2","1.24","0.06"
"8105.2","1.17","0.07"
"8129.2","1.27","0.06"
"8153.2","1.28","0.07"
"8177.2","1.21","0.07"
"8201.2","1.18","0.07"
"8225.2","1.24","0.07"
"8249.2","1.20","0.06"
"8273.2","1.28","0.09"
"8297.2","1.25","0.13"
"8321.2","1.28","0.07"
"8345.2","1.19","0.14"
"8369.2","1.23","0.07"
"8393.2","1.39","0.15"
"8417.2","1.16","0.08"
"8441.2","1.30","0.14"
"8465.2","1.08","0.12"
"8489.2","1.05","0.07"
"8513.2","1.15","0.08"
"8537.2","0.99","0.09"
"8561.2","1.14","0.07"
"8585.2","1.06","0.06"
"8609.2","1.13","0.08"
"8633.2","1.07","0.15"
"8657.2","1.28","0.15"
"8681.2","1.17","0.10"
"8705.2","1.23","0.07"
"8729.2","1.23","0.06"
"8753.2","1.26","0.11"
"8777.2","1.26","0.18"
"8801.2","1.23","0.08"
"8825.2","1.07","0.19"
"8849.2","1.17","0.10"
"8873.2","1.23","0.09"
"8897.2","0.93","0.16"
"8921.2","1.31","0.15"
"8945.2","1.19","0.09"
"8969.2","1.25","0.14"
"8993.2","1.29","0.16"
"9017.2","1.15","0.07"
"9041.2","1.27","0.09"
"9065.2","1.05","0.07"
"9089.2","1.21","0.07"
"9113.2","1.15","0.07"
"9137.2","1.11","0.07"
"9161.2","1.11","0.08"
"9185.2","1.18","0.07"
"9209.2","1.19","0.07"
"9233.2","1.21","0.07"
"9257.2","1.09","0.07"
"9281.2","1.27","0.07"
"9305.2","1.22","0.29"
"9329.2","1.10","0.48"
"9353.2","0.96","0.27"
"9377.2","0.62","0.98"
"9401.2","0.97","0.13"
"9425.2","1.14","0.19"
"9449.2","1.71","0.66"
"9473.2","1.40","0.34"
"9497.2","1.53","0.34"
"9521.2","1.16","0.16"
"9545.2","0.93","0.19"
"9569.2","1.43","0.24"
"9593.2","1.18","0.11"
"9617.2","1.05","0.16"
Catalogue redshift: 0.115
